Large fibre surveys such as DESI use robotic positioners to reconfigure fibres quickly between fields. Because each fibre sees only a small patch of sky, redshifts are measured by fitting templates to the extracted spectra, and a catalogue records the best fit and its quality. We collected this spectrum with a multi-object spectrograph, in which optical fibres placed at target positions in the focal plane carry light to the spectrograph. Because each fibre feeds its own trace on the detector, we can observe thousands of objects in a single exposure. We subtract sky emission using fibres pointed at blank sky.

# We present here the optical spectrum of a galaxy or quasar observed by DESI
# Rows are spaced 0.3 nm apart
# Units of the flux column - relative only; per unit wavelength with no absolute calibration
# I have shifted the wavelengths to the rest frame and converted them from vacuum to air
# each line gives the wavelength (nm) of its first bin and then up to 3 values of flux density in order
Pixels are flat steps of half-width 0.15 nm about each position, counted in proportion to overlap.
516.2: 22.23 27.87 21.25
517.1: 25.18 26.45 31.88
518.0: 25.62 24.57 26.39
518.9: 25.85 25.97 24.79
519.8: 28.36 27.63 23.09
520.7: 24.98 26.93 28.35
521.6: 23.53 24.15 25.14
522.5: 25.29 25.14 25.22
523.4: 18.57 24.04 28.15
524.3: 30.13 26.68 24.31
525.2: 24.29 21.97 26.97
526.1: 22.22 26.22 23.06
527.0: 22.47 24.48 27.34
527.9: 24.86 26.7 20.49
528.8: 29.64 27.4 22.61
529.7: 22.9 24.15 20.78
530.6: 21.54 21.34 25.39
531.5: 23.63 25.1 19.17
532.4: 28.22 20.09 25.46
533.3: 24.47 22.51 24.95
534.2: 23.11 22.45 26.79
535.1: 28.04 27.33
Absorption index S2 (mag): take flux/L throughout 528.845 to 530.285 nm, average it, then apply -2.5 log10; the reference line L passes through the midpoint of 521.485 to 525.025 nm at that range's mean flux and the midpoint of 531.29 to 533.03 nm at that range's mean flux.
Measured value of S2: -0.02 mag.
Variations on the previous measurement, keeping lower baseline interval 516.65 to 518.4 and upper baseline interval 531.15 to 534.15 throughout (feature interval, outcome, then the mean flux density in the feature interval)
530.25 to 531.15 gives 0.11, 21.7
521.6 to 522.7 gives 0.02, 24.7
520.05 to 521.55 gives -0.02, 25.9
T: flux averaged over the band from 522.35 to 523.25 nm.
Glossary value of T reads 25.2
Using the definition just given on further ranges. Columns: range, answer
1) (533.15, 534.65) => 23.5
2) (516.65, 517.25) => 23.2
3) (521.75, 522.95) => 24.9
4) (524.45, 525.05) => 25.5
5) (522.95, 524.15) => 24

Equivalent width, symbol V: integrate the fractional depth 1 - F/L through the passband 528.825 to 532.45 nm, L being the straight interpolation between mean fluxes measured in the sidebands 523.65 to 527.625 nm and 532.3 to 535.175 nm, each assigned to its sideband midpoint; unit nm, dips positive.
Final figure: 0.16 nm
